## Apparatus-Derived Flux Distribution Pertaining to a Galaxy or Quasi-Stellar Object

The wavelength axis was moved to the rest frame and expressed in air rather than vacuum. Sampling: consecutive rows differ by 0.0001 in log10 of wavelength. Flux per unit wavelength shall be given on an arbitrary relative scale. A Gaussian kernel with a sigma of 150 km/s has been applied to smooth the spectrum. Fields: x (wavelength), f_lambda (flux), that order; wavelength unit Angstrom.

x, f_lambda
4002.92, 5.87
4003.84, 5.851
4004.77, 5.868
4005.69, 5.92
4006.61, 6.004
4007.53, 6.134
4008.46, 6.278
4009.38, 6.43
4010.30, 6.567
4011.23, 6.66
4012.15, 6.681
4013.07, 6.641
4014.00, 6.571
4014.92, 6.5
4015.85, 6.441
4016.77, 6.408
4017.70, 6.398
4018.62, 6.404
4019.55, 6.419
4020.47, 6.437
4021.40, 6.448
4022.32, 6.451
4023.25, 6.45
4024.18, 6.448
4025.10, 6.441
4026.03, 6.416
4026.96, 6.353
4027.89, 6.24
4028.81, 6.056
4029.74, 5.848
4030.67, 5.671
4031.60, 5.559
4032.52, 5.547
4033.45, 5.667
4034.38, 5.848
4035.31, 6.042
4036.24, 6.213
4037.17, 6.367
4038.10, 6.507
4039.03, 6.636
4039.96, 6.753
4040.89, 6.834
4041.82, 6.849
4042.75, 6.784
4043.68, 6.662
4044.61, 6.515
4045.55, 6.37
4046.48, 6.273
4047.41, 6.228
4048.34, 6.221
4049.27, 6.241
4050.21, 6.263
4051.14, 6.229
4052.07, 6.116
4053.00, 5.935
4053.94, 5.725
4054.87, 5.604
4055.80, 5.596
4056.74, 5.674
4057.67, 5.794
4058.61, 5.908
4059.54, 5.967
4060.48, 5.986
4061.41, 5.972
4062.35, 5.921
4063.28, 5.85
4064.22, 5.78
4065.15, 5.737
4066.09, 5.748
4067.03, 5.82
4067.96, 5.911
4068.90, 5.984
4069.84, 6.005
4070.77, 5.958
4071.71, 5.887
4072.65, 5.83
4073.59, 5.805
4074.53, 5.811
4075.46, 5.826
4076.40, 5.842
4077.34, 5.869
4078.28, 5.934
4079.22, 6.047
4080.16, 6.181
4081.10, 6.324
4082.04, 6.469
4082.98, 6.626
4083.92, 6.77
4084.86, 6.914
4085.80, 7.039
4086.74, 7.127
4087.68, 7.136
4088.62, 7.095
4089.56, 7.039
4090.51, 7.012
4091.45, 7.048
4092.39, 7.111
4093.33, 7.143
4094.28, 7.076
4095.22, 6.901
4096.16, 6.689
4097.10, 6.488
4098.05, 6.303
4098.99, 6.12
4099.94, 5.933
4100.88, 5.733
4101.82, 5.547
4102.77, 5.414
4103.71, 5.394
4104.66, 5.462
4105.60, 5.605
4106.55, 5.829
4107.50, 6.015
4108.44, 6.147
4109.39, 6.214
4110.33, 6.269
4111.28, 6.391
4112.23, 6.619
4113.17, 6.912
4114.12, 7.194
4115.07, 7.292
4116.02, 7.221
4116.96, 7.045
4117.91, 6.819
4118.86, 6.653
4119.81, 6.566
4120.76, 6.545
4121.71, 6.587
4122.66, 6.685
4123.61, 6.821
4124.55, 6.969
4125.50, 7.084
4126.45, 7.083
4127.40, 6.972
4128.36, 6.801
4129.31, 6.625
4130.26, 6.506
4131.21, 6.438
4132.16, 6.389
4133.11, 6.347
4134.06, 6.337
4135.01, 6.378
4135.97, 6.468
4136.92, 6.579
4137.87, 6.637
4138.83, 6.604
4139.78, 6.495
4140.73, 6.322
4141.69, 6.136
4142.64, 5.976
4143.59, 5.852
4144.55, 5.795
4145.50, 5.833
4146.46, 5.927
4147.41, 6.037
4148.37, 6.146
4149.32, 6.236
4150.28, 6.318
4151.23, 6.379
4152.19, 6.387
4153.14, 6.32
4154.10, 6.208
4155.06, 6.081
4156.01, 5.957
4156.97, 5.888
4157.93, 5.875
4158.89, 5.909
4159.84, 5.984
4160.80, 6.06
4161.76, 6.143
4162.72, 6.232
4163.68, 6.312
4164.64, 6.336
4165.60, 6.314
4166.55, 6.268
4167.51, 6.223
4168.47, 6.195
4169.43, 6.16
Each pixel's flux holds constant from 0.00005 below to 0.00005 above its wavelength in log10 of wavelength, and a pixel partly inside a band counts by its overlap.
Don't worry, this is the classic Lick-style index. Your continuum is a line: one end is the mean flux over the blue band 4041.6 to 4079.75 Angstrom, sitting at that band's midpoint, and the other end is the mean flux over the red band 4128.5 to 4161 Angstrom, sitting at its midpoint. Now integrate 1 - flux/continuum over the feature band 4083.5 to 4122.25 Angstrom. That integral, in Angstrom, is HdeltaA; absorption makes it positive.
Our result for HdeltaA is -2.7 Angstrom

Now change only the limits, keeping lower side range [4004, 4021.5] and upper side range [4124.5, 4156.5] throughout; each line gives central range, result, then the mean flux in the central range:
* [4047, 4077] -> 2.1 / 5.91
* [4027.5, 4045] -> 0.3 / 6.24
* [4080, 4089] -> -0.6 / 6.79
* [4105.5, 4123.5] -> -0.6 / 6.58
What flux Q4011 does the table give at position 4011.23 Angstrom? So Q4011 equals 6.66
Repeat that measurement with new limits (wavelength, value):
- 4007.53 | 6.134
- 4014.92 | 6.5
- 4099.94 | 5.933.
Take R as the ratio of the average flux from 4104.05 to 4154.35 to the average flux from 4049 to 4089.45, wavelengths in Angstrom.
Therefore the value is 1.1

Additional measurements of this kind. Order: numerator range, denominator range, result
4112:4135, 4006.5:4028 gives 1.05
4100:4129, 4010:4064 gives 1.04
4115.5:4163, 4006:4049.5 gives 1.01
